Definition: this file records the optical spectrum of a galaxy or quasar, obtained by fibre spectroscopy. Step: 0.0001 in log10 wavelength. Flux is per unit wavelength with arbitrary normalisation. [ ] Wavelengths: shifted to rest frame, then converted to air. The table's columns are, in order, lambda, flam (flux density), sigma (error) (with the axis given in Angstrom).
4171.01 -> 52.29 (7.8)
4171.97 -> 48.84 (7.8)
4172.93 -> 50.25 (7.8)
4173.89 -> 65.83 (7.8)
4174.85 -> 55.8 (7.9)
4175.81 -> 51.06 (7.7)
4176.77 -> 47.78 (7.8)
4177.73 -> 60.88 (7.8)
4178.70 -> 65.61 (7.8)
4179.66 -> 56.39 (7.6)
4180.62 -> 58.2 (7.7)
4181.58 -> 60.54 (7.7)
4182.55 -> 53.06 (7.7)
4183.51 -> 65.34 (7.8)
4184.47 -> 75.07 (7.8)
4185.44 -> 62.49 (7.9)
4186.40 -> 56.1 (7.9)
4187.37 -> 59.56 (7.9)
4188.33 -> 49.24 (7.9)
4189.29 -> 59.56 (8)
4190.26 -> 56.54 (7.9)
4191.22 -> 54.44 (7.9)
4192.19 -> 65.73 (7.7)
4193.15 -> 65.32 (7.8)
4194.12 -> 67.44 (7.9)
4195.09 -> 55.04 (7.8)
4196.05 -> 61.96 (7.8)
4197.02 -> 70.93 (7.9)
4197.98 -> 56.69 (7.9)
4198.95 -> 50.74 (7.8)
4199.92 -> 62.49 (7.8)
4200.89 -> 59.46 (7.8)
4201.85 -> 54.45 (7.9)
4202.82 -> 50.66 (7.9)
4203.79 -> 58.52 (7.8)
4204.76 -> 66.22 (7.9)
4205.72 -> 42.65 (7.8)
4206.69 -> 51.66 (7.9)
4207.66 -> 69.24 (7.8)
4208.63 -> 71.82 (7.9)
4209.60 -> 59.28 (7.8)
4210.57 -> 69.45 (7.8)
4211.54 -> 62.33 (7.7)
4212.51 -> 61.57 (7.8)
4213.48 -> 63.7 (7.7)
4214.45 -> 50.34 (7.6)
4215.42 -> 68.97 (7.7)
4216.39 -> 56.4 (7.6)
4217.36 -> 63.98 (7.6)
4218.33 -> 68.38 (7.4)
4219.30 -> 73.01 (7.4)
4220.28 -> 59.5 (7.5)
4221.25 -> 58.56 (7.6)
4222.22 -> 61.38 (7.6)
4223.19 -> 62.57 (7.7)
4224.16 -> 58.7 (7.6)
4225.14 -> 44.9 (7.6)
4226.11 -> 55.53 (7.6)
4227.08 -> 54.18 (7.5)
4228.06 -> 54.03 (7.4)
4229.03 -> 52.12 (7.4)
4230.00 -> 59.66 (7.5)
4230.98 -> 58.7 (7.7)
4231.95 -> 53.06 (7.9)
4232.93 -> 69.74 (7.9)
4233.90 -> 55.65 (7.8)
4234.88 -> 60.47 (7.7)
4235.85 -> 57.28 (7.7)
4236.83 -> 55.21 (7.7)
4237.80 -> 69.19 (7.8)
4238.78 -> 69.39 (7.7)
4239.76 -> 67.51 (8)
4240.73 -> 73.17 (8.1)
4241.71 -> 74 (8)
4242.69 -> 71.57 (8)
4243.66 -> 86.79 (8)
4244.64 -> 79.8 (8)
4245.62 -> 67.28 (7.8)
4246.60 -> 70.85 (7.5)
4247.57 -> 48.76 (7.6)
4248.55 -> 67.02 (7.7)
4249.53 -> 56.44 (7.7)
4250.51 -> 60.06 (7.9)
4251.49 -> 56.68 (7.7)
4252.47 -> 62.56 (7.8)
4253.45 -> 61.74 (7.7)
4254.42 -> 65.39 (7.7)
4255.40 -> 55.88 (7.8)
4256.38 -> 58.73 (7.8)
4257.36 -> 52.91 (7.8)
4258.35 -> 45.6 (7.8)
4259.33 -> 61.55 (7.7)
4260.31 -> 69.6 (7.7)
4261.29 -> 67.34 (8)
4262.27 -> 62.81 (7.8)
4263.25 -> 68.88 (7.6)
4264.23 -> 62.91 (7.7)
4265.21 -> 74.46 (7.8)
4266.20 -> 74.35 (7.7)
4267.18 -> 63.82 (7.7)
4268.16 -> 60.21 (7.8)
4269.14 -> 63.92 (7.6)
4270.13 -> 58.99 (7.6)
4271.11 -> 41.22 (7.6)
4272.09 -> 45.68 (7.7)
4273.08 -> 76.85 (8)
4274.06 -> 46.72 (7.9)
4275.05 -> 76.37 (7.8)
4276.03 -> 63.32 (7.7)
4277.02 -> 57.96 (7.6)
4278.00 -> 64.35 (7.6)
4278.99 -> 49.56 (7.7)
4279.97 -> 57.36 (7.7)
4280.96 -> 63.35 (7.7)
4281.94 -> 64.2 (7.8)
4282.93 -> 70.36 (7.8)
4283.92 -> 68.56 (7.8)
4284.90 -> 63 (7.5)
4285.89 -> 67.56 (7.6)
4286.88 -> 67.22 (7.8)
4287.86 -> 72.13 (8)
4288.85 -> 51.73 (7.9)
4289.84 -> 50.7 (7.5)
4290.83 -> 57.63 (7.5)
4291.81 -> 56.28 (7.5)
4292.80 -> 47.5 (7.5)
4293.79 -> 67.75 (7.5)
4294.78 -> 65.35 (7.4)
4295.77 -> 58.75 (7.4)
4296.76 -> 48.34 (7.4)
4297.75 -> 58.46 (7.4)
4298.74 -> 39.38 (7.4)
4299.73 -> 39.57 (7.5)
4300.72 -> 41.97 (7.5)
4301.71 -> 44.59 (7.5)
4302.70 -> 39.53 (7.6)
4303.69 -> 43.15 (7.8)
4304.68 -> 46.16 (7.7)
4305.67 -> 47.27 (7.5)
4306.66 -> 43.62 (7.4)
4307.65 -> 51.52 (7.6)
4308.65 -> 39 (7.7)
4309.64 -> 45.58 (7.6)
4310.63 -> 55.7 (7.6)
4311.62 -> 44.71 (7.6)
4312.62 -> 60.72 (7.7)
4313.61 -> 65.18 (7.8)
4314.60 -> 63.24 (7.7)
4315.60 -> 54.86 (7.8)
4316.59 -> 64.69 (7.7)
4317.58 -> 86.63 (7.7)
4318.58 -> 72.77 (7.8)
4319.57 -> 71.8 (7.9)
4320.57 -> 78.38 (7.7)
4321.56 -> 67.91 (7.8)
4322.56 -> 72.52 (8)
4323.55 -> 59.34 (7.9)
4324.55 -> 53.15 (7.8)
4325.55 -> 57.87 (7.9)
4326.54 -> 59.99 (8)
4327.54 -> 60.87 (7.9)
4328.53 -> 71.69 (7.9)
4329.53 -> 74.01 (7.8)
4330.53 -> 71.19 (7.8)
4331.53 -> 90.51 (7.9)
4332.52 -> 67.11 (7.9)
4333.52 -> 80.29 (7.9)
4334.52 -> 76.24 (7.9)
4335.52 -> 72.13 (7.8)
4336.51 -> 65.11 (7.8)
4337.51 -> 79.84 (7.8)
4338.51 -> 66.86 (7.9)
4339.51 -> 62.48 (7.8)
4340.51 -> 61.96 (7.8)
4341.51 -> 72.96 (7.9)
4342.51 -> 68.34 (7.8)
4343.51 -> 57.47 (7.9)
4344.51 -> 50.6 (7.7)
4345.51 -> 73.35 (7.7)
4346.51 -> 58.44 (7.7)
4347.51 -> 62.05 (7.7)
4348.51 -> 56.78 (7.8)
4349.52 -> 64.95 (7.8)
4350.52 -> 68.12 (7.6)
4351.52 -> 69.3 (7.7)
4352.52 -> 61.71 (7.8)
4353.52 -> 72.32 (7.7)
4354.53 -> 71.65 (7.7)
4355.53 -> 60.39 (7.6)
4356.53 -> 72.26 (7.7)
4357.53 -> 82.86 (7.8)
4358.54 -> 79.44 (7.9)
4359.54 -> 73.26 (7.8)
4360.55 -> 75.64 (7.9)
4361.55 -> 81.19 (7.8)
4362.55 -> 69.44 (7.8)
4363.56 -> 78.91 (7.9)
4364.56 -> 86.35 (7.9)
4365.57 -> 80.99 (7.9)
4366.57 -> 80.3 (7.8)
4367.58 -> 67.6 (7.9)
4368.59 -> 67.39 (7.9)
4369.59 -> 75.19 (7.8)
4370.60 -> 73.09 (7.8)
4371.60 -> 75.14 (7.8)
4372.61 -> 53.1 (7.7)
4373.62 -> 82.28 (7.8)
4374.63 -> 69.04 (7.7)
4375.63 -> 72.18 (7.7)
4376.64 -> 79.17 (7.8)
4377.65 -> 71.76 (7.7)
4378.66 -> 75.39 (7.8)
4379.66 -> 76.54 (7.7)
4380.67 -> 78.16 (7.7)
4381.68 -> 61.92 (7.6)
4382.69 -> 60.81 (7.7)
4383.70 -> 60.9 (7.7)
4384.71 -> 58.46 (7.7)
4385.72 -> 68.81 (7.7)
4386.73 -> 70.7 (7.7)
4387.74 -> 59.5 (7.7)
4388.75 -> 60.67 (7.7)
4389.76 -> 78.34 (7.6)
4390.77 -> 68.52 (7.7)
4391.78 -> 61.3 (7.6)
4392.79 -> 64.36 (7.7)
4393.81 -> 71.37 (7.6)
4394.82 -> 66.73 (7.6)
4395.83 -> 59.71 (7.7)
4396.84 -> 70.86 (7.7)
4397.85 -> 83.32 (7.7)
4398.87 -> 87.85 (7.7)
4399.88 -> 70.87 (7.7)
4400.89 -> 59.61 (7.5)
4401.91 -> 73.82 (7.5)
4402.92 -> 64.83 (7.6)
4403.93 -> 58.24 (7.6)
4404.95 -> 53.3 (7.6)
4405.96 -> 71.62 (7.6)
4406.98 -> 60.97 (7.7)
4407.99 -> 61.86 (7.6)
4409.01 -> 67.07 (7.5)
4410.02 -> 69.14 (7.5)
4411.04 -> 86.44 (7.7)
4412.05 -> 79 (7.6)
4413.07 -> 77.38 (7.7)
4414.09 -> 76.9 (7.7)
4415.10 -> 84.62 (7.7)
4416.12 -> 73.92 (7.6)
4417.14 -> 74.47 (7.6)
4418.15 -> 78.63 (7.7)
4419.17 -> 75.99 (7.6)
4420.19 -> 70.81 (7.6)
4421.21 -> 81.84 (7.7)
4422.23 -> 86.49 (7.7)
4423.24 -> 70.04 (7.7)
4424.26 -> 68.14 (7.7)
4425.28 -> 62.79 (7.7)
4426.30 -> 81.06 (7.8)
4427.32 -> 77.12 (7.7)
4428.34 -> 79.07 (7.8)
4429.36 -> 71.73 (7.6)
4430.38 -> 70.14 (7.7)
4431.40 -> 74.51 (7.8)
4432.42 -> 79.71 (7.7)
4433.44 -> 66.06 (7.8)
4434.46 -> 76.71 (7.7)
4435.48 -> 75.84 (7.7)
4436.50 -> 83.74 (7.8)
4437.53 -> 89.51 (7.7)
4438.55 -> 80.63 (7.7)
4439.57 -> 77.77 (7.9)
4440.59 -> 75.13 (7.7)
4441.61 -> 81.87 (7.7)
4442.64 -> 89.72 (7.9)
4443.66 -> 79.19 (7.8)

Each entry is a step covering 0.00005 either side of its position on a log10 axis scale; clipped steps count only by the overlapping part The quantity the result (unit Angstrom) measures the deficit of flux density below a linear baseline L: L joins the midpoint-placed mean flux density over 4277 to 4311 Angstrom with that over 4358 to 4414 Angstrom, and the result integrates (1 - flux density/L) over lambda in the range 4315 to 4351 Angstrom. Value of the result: -3.7 Angstrom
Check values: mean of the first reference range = 54.4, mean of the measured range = 67.6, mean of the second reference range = 70.8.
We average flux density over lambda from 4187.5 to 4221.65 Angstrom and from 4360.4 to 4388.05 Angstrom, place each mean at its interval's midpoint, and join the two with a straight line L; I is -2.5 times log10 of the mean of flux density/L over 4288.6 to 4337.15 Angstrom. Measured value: 0.14 mag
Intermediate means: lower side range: 60.5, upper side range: 71.8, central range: 59.4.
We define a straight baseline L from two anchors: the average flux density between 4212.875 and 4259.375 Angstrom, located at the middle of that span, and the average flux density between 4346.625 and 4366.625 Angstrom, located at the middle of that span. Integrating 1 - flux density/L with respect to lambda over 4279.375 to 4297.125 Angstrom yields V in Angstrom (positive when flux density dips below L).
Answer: 1.36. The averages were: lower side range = 61.6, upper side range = 72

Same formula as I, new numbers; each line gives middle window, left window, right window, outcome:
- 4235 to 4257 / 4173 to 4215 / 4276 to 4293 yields -0.08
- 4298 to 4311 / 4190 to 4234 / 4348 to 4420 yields 0.42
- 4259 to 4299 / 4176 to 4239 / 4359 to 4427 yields 0.05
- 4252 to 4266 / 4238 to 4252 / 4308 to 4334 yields 0.08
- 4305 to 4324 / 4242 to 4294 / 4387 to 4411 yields 0.07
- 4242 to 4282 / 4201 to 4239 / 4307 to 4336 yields -0.01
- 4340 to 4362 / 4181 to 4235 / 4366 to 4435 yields 0.01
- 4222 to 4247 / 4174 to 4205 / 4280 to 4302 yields -0.08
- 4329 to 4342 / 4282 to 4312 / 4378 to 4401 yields -0.21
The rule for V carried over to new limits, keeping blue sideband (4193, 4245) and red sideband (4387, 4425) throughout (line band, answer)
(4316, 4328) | -0.05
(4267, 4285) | 1.06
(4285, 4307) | 4.29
